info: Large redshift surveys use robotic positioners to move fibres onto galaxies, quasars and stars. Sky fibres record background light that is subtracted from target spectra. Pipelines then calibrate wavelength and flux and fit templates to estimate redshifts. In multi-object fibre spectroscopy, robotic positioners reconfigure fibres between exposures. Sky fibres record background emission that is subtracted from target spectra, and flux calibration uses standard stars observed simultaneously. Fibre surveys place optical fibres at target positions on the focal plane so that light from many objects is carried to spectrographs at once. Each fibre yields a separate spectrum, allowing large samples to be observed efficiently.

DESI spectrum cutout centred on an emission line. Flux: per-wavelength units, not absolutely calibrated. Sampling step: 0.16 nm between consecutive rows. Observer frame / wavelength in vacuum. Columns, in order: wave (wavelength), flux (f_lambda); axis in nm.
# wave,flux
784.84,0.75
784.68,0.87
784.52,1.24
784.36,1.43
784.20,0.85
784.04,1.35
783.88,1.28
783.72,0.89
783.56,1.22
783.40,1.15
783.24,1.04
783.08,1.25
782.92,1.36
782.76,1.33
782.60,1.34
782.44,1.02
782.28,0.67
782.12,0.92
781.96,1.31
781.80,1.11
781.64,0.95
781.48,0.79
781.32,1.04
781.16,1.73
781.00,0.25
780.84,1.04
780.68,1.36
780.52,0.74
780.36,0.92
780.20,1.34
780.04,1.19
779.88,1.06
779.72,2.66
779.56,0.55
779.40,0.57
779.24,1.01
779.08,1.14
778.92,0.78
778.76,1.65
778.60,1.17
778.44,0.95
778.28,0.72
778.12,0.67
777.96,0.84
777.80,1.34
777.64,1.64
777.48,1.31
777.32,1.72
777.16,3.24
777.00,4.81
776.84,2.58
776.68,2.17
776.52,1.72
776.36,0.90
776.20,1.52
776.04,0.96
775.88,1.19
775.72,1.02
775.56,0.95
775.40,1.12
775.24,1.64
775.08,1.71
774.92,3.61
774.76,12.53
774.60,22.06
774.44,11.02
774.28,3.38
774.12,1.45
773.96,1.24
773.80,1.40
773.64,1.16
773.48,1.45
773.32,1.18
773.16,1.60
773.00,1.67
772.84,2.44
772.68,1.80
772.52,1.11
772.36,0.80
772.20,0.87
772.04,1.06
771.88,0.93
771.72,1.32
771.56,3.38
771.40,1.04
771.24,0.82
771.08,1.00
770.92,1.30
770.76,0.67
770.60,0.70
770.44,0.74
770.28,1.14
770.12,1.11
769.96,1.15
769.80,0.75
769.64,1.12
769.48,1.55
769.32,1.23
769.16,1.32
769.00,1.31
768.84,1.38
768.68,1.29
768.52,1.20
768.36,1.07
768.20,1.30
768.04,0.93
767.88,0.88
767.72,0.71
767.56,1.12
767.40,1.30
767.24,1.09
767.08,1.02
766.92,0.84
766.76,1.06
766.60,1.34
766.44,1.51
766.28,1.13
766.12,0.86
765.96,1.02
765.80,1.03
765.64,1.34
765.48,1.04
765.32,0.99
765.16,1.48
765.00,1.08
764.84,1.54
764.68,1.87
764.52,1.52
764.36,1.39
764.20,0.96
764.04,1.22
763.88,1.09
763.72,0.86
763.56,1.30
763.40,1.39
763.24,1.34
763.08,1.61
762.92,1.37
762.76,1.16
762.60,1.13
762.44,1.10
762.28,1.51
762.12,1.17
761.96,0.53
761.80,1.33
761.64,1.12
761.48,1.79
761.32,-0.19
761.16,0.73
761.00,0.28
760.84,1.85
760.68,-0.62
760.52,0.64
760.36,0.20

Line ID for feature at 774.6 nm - Halpha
